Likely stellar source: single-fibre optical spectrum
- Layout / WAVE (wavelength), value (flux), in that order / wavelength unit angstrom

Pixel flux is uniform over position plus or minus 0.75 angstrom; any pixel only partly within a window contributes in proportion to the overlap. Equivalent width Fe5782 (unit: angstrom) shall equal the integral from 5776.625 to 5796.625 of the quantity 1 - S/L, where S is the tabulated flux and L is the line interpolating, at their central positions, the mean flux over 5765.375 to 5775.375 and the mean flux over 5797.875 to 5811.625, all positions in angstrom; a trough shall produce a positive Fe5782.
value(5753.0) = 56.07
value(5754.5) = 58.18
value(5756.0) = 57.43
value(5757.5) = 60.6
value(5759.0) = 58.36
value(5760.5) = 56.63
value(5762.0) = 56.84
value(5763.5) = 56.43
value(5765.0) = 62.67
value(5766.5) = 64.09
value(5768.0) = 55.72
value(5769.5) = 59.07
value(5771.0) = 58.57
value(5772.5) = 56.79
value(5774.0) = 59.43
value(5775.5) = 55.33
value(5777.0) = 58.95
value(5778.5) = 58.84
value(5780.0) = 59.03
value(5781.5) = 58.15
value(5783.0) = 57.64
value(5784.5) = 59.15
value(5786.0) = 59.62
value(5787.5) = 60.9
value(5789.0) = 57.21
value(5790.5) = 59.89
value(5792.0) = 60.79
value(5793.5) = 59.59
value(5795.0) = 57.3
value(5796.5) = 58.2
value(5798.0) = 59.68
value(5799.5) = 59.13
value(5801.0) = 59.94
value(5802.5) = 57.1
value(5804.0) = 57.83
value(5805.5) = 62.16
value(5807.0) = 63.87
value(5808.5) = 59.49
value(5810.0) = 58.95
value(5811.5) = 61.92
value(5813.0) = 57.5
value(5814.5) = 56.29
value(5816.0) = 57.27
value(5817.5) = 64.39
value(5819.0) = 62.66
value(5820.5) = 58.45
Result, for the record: 0.1 angstrom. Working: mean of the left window 58.9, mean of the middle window 59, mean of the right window 59.9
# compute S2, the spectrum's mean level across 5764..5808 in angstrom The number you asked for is 59.2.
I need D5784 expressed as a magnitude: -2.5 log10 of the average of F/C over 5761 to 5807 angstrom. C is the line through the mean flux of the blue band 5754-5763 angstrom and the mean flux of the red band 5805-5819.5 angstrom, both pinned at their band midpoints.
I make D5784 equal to 0.00 mag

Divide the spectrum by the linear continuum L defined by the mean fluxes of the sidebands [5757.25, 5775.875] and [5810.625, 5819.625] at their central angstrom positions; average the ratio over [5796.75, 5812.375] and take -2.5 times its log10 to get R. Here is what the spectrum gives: -0.01 mag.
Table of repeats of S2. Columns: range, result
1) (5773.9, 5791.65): 58.7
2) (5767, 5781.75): 58.1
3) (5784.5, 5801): 59.3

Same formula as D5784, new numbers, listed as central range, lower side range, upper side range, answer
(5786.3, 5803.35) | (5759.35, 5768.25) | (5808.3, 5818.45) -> 0.00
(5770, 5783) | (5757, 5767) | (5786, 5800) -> 0.02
